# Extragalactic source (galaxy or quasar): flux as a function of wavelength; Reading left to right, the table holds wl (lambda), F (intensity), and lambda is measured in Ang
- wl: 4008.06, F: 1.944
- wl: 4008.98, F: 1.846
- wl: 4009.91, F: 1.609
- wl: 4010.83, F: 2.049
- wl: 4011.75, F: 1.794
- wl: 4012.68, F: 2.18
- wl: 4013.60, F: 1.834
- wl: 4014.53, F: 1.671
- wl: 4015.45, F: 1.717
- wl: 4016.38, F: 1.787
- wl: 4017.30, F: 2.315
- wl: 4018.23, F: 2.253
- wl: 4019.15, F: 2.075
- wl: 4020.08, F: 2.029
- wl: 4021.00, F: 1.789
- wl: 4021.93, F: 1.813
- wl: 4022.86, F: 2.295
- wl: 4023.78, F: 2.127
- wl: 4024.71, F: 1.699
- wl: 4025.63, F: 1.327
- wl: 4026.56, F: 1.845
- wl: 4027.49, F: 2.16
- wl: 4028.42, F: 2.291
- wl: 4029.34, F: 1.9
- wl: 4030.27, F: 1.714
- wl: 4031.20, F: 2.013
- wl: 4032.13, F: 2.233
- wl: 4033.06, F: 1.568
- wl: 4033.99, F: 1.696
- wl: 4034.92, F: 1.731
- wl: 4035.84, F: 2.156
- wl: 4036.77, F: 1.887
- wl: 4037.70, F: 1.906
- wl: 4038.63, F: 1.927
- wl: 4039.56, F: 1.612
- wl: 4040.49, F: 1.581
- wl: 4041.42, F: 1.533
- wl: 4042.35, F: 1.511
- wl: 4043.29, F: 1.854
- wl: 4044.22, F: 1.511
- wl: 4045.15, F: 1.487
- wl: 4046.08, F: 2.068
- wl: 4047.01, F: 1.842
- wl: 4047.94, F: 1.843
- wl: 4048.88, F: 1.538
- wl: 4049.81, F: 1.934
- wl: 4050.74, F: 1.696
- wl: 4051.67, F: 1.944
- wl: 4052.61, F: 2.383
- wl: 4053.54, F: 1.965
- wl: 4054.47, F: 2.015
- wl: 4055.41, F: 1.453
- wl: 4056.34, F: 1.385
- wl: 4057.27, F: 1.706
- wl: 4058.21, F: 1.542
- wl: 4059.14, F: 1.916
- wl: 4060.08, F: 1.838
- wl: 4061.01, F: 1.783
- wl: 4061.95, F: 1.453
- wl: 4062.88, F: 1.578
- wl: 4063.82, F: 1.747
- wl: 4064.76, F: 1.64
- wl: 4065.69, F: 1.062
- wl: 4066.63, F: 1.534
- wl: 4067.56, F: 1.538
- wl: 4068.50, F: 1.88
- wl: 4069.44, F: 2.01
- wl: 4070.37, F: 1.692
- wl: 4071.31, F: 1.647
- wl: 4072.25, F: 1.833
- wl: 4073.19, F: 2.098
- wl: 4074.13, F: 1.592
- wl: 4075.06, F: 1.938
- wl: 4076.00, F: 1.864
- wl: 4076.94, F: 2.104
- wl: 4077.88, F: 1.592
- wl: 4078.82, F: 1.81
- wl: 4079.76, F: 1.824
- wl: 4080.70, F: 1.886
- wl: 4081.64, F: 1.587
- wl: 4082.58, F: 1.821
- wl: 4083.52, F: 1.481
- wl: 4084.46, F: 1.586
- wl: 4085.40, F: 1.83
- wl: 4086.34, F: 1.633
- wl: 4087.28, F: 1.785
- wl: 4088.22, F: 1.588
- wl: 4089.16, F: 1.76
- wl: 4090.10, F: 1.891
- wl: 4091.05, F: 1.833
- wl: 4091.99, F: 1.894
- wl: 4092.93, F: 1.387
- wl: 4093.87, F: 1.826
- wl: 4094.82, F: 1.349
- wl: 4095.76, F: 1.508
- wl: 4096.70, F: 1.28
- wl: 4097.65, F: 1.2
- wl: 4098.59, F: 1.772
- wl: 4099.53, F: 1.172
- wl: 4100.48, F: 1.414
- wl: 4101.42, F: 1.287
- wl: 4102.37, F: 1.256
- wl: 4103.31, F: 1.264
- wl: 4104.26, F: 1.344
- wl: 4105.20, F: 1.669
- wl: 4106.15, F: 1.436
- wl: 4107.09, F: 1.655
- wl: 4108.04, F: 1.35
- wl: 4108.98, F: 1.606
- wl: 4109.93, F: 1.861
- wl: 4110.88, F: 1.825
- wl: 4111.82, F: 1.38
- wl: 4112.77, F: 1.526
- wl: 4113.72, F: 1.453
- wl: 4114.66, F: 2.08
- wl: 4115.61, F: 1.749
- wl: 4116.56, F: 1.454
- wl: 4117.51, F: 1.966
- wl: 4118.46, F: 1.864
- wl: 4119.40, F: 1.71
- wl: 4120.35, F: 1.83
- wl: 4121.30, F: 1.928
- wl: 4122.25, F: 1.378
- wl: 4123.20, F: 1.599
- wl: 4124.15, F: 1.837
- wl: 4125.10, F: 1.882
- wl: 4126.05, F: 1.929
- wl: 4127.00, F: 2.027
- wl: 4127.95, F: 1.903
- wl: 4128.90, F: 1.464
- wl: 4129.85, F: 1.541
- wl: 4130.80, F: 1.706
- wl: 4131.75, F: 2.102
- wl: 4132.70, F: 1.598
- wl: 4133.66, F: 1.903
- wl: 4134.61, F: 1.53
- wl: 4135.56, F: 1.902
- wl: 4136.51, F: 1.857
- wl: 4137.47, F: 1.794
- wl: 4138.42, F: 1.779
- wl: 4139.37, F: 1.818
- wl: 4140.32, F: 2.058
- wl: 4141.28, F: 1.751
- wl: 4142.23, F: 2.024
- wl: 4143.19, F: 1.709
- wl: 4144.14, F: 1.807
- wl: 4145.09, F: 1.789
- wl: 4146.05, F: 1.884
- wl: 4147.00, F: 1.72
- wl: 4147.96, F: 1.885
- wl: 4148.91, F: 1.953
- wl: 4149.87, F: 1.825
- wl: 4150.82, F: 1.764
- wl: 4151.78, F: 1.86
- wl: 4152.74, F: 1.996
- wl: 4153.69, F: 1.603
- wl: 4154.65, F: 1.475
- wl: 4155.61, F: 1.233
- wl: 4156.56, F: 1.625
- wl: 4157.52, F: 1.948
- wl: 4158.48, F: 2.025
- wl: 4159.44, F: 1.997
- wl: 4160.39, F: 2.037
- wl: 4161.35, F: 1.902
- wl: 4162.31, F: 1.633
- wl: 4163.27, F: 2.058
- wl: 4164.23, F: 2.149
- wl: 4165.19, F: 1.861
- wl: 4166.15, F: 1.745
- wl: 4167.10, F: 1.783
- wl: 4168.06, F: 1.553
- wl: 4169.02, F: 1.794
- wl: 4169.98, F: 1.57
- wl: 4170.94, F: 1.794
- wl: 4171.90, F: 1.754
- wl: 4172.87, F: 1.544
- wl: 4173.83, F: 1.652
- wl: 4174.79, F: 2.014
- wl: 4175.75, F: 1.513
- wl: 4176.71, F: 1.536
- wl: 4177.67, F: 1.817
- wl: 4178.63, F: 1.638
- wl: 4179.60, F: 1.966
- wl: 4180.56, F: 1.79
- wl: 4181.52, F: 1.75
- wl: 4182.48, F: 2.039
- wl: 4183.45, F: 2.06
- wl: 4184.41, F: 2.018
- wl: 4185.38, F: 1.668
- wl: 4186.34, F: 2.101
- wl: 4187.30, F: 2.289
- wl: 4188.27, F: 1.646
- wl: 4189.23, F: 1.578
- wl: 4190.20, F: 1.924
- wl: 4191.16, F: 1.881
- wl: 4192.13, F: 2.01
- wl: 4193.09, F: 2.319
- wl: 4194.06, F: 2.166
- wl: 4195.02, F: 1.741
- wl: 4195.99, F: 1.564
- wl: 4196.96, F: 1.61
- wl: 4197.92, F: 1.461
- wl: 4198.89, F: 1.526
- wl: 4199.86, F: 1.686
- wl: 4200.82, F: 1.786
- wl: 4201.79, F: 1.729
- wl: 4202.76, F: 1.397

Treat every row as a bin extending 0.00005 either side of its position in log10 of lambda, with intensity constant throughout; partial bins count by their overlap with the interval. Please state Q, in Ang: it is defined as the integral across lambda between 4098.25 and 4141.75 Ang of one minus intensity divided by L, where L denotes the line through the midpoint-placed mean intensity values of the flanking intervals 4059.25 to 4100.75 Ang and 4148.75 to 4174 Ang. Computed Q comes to 1.3 Ang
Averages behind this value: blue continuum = 1.67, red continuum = 1.78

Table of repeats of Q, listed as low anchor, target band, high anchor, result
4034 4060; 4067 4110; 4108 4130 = 2.58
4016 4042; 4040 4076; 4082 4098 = 0.88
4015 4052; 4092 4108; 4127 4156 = 3.28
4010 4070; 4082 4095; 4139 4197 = 0.86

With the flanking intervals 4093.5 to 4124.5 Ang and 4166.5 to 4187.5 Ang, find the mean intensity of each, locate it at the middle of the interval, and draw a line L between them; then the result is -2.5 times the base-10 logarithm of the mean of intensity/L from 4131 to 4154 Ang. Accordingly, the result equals -0.09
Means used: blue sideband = 1.57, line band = 1.83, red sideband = 1.8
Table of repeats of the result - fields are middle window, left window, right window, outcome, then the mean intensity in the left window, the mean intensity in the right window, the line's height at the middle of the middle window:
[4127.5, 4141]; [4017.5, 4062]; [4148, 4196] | 0.03 mag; 1.84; 1.83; 1.83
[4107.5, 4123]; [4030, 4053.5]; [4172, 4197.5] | 0.09 mag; 1.81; 1.84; 1.82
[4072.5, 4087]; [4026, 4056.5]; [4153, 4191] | 0.02 mag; 1.83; 1.8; 1.82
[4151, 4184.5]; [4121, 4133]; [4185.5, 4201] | 0.01 mag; 1.76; 1.83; 1.8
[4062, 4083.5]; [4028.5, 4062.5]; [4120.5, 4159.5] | 0.04 mag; 1.79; 1.79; 1.79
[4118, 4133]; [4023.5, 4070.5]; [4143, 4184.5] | 0.01 mag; 1.77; 1.8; 1.79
